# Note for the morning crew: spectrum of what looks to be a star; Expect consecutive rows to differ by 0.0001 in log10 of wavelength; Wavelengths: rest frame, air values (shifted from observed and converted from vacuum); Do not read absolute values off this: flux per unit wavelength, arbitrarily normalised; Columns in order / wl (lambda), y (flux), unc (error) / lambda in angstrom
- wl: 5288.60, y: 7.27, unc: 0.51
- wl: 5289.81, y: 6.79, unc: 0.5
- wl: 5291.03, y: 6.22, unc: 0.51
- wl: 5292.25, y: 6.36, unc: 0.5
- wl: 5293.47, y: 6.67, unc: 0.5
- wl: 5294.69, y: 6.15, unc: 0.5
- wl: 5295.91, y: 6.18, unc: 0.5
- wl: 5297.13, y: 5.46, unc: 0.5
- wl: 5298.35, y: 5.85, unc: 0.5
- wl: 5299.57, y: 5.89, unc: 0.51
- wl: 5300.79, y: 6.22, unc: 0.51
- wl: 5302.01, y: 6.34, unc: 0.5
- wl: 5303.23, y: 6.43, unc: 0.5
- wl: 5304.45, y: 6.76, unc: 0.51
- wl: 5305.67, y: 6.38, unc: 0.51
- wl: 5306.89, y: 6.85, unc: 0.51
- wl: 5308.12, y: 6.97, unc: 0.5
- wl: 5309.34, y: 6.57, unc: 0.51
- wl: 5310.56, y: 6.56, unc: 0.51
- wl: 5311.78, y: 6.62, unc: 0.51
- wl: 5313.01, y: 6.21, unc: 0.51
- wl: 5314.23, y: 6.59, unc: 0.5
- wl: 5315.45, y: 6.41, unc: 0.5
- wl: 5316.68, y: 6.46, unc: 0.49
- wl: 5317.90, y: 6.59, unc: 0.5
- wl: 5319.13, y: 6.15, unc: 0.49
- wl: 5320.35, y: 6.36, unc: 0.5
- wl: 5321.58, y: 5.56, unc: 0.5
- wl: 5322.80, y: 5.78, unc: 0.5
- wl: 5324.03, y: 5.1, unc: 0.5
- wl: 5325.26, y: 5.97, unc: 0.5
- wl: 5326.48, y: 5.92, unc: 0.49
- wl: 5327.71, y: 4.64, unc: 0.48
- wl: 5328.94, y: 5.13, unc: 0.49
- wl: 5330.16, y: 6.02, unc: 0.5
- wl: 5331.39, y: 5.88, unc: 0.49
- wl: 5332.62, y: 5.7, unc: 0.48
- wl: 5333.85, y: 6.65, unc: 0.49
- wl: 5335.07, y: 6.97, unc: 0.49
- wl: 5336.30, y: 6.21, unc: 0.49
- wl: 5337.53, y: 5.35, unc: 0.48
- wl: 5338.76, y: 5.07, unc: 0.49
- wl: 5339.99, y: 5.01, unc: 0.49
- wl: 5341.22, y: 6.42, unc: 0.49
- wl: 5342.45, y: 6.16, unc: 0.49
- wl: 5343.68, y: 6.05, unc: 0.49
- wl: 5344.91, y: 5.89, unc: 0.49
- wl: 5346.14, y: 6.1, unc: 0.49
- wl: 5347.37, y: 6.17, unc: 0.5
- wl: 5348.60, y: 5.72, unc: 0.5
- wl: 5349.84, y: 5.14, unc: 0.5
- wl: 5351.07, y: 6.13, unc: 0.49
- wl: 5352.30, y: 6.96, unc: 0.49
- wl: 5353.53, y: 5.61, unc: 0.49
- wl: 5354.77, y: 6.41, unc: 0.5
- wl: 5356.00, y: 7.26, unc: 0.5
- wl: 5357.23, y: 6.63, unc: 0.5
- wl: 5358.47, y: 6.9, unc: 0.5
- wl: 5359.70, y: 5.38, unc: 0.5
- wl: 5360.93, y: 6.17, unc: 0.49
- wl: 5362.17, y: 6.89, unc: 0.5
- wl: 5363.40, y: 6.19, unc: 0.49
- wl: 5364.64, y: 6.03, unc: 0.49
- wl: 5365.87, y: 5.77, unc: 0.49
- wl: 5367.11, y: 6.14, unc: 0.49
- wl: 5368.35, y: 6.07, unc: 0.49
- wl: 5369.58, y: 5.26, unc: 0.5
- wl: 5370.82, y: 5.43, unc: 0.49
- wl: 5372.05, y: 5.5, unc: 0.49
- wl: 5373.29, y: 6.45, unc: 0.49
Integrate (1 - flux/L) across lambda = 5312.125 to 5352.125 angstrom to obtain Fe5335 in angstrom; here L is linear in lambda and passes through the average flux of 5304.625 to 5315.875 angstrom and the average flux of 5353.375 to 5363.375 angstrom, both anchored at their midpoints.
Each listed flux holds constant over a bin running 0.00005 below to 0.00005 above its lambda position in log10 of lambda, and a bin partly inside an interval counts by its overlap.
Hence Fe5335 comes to 3.5 angstrom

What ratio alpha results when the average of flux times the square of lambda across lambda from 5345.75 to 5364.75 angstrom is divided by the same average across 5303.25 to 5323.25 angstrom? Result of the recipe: 1.0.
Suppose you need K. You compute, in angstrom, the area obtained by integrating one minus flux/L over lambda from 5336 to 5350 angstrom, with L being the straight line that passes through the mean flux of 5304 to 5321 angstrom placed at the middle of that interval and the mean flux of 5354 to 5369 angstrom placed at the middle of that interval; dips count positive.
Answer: 1.3 angstrom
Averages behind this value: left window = 6.53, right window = 6.31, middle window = 5.78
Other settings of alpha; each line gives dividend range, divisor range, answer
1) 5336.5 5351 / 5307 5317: 0.89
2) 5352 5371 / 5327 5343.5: 1.08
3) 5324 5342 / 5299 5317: 0.90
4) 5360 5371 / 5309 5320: 0.95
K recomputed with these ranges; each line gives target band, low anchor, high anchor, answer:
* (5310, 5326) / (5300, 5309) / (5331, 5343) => 0.3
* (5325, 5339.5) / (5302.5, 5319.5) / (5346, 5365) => 1.4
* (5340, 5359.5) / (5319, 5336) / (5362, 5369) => -0.5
